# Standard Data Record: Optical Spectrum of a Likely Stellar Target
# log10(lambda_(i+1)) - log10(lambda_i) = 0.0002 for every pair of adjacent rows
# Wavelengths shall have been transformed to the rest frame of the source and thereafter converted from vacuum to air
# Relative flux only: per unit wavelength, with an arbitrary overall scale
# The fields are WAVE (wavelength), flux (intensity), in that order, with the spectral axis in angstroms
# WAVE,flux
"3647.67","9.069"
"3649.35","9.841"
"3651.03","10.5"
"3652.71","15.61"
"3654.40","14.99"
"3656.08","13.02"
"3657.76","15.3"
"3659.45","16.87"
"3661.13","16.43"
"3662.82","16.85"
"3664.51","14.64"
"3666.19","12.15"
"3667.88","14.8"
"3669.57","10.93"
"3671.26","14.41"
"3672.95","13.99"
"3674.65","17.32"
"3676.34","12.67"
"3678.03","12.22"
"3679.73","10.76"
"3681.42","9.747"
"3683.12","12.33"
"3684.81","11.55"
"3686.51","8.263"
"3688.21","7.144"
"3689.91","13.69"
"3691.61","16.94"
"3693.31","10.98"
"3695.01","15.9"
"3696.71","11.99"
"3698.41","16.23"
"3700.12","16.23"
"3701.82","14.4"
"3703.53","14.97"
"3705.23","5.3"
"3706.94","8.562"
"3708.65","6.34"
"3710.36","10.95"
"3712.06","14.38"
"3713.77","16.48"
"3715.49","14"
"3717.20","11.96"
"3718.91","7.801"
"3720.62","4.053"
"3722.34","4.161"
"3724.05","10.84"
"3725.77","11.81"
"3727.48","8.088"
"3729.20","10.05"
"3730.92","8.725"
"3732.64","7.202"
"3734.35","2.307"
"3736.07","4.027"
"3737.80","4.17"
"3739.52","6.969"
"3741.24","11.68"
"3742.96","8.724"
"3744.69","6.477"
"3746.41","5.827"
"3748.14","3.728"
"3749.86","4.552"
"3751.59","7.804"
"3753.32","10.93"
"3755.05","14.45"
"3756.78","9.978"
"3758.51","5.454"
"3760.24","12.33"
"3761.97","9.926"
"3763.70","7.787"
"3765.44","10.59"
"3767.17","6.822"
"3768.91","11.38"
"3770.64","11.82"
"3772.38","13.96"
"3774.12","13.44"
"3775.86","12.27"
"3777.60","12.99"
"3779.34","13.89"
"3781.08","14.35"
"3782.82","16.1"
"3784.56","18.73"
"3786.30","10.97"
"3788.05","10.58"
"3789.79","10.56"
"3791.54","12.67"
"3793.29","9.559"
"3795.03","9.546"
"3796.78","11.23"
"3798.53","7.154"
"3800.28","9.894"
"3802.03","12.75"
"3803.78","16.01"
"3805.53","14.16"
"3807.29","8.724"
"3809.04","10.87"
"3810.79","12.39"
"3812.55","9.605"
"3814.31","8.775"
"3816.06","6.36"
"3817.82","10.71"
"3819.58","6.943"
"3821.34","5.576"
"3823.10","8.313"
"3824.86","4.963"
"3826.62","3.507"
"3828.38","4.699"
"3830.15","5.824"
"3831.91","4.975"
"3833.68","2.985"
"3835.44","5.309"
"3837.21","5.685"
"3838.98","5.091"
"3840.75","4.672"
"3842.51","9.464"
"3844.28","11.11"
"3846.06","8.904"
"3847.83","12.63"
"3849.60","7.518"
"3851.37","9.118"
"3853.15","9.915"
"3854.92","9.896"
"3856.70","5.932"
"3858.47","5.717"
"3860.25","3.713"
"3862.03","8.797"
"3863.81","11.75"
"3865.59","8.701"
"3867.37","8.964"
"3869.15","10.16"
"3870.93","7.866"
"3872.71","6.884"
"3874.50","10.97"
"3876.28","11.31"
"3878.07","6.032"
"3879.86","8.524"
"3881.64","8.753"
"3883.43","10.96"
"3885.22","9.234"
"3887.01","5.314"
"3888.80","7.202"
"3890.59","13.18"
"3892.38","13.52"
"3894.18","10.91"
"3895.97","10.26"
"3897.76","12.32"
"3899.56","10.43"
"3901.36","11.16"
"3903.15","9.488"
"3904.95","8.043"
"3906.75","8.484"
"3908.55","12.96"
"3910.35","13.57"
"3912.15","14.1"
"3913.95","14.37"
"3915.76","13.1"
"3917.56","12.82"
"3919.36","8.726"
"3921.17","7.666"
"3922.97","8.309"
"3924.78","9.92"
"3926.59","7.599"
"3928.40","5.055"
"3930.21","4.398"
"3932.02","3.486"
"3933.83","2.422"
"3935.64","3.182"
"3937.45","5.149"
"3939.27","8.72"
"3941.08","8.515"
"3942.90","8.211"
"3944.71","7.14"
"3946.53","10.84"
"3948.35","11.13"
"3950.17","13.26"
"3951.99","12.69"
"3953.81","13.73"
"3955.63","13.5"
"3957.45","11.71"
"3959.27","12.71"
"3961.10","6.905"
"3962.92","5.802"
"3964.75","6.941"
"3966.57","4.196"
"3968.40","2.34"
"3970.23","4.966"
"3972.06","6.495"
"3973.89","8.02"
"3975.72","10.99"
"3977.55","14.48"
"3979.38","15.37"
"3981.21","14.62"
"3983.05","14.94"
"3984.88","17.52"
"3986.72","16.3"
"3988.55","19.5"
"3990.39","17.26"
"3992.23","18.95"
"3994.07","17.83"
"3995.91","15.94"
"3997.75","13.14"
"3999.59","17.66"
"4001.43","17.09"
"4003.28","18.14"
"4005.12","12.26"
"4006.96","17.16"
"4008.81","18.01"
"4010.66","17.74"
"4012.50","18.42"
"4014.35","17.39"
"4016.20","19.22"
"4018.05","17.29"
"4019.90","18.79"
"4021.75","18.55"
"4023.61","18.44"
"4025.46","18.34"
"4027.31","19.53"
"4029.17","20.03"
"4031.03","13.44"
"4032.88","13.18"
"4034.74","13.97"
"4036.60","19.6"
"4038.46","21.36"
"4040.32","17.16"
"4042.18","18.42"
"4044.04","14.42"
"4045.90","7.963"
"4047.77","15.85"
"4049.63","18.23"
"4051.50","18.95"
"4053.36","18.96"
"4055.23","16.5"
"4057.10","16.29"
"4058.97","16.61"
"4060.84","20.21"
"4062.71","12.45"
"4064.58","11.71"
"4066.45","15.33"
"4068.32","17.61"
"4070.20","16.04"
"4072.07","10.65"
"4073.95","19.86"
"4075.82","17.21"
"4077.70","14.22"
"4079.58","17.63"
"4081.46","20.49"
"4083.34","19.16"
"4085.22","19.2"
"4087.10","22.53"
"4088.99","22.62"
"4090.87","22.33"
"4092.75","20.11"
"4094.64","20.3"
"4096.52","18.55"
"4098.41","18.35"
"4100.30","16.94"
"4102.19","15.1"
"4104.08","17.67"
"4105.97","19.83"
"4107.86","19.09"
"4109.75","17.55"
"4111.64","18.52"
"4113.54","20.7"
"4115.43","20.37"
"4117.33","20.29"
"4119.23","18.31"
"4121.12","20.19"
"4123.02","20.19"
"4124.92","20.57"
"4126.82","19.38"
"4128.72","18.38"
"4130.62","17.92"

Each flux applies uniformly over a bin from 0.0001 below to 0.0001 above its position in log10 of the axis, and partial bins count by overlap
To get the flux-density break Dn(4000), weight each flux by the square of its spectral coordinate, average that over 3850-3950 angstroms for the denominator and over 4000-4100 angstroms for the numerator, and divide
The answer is 2.1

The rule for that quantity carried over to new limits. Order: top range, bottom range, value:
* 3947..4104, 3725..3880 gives 1.95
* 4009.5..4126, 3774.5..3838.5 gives 2.11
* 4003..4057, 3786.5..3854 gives 2.20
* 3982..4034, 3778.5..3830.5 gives 1.87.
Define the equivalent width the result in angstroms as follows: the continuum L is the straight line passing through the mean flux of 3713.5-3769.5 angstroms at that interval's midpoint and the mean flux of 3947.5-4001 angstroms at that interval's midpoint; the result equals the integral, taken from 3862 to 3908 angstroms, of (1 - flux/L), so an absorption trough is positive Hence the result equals 5.4 angstroms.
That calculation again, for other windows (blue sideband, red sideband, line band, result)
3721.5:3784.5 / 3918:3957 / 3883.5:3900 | -3.2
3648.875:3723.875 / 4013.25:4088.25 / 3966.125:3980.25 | 6.7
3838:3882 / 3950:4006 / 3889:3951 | 6.3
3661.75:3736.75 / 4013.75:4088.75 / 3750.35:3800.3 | 5.3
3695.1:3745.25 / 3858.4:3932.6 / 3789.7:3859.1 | 8.0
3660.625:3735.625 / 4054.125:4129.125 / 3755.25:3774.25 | 3.5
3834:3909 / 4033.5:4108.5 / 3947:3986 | 7.1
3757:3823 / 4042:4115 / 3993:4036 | -2.6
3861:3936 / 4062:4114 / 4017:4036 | -2.6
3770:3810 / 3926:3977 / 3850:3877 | 4.4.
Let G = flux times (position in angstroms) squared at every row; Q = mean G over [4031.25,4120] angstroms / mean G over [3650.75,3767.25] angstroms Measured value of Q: 2.0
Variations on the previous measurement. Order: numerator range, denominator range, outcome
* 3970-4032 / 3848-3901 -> 1.88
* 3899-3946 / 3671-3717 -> 0.79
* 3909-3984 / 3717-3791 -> 1.08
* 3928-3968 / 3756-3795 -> 0.77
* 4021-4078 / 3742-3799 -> 1.80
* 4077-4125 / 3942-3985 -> 2.02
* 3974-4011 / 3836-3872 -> 2.09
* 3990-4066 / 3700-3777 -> 2.09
